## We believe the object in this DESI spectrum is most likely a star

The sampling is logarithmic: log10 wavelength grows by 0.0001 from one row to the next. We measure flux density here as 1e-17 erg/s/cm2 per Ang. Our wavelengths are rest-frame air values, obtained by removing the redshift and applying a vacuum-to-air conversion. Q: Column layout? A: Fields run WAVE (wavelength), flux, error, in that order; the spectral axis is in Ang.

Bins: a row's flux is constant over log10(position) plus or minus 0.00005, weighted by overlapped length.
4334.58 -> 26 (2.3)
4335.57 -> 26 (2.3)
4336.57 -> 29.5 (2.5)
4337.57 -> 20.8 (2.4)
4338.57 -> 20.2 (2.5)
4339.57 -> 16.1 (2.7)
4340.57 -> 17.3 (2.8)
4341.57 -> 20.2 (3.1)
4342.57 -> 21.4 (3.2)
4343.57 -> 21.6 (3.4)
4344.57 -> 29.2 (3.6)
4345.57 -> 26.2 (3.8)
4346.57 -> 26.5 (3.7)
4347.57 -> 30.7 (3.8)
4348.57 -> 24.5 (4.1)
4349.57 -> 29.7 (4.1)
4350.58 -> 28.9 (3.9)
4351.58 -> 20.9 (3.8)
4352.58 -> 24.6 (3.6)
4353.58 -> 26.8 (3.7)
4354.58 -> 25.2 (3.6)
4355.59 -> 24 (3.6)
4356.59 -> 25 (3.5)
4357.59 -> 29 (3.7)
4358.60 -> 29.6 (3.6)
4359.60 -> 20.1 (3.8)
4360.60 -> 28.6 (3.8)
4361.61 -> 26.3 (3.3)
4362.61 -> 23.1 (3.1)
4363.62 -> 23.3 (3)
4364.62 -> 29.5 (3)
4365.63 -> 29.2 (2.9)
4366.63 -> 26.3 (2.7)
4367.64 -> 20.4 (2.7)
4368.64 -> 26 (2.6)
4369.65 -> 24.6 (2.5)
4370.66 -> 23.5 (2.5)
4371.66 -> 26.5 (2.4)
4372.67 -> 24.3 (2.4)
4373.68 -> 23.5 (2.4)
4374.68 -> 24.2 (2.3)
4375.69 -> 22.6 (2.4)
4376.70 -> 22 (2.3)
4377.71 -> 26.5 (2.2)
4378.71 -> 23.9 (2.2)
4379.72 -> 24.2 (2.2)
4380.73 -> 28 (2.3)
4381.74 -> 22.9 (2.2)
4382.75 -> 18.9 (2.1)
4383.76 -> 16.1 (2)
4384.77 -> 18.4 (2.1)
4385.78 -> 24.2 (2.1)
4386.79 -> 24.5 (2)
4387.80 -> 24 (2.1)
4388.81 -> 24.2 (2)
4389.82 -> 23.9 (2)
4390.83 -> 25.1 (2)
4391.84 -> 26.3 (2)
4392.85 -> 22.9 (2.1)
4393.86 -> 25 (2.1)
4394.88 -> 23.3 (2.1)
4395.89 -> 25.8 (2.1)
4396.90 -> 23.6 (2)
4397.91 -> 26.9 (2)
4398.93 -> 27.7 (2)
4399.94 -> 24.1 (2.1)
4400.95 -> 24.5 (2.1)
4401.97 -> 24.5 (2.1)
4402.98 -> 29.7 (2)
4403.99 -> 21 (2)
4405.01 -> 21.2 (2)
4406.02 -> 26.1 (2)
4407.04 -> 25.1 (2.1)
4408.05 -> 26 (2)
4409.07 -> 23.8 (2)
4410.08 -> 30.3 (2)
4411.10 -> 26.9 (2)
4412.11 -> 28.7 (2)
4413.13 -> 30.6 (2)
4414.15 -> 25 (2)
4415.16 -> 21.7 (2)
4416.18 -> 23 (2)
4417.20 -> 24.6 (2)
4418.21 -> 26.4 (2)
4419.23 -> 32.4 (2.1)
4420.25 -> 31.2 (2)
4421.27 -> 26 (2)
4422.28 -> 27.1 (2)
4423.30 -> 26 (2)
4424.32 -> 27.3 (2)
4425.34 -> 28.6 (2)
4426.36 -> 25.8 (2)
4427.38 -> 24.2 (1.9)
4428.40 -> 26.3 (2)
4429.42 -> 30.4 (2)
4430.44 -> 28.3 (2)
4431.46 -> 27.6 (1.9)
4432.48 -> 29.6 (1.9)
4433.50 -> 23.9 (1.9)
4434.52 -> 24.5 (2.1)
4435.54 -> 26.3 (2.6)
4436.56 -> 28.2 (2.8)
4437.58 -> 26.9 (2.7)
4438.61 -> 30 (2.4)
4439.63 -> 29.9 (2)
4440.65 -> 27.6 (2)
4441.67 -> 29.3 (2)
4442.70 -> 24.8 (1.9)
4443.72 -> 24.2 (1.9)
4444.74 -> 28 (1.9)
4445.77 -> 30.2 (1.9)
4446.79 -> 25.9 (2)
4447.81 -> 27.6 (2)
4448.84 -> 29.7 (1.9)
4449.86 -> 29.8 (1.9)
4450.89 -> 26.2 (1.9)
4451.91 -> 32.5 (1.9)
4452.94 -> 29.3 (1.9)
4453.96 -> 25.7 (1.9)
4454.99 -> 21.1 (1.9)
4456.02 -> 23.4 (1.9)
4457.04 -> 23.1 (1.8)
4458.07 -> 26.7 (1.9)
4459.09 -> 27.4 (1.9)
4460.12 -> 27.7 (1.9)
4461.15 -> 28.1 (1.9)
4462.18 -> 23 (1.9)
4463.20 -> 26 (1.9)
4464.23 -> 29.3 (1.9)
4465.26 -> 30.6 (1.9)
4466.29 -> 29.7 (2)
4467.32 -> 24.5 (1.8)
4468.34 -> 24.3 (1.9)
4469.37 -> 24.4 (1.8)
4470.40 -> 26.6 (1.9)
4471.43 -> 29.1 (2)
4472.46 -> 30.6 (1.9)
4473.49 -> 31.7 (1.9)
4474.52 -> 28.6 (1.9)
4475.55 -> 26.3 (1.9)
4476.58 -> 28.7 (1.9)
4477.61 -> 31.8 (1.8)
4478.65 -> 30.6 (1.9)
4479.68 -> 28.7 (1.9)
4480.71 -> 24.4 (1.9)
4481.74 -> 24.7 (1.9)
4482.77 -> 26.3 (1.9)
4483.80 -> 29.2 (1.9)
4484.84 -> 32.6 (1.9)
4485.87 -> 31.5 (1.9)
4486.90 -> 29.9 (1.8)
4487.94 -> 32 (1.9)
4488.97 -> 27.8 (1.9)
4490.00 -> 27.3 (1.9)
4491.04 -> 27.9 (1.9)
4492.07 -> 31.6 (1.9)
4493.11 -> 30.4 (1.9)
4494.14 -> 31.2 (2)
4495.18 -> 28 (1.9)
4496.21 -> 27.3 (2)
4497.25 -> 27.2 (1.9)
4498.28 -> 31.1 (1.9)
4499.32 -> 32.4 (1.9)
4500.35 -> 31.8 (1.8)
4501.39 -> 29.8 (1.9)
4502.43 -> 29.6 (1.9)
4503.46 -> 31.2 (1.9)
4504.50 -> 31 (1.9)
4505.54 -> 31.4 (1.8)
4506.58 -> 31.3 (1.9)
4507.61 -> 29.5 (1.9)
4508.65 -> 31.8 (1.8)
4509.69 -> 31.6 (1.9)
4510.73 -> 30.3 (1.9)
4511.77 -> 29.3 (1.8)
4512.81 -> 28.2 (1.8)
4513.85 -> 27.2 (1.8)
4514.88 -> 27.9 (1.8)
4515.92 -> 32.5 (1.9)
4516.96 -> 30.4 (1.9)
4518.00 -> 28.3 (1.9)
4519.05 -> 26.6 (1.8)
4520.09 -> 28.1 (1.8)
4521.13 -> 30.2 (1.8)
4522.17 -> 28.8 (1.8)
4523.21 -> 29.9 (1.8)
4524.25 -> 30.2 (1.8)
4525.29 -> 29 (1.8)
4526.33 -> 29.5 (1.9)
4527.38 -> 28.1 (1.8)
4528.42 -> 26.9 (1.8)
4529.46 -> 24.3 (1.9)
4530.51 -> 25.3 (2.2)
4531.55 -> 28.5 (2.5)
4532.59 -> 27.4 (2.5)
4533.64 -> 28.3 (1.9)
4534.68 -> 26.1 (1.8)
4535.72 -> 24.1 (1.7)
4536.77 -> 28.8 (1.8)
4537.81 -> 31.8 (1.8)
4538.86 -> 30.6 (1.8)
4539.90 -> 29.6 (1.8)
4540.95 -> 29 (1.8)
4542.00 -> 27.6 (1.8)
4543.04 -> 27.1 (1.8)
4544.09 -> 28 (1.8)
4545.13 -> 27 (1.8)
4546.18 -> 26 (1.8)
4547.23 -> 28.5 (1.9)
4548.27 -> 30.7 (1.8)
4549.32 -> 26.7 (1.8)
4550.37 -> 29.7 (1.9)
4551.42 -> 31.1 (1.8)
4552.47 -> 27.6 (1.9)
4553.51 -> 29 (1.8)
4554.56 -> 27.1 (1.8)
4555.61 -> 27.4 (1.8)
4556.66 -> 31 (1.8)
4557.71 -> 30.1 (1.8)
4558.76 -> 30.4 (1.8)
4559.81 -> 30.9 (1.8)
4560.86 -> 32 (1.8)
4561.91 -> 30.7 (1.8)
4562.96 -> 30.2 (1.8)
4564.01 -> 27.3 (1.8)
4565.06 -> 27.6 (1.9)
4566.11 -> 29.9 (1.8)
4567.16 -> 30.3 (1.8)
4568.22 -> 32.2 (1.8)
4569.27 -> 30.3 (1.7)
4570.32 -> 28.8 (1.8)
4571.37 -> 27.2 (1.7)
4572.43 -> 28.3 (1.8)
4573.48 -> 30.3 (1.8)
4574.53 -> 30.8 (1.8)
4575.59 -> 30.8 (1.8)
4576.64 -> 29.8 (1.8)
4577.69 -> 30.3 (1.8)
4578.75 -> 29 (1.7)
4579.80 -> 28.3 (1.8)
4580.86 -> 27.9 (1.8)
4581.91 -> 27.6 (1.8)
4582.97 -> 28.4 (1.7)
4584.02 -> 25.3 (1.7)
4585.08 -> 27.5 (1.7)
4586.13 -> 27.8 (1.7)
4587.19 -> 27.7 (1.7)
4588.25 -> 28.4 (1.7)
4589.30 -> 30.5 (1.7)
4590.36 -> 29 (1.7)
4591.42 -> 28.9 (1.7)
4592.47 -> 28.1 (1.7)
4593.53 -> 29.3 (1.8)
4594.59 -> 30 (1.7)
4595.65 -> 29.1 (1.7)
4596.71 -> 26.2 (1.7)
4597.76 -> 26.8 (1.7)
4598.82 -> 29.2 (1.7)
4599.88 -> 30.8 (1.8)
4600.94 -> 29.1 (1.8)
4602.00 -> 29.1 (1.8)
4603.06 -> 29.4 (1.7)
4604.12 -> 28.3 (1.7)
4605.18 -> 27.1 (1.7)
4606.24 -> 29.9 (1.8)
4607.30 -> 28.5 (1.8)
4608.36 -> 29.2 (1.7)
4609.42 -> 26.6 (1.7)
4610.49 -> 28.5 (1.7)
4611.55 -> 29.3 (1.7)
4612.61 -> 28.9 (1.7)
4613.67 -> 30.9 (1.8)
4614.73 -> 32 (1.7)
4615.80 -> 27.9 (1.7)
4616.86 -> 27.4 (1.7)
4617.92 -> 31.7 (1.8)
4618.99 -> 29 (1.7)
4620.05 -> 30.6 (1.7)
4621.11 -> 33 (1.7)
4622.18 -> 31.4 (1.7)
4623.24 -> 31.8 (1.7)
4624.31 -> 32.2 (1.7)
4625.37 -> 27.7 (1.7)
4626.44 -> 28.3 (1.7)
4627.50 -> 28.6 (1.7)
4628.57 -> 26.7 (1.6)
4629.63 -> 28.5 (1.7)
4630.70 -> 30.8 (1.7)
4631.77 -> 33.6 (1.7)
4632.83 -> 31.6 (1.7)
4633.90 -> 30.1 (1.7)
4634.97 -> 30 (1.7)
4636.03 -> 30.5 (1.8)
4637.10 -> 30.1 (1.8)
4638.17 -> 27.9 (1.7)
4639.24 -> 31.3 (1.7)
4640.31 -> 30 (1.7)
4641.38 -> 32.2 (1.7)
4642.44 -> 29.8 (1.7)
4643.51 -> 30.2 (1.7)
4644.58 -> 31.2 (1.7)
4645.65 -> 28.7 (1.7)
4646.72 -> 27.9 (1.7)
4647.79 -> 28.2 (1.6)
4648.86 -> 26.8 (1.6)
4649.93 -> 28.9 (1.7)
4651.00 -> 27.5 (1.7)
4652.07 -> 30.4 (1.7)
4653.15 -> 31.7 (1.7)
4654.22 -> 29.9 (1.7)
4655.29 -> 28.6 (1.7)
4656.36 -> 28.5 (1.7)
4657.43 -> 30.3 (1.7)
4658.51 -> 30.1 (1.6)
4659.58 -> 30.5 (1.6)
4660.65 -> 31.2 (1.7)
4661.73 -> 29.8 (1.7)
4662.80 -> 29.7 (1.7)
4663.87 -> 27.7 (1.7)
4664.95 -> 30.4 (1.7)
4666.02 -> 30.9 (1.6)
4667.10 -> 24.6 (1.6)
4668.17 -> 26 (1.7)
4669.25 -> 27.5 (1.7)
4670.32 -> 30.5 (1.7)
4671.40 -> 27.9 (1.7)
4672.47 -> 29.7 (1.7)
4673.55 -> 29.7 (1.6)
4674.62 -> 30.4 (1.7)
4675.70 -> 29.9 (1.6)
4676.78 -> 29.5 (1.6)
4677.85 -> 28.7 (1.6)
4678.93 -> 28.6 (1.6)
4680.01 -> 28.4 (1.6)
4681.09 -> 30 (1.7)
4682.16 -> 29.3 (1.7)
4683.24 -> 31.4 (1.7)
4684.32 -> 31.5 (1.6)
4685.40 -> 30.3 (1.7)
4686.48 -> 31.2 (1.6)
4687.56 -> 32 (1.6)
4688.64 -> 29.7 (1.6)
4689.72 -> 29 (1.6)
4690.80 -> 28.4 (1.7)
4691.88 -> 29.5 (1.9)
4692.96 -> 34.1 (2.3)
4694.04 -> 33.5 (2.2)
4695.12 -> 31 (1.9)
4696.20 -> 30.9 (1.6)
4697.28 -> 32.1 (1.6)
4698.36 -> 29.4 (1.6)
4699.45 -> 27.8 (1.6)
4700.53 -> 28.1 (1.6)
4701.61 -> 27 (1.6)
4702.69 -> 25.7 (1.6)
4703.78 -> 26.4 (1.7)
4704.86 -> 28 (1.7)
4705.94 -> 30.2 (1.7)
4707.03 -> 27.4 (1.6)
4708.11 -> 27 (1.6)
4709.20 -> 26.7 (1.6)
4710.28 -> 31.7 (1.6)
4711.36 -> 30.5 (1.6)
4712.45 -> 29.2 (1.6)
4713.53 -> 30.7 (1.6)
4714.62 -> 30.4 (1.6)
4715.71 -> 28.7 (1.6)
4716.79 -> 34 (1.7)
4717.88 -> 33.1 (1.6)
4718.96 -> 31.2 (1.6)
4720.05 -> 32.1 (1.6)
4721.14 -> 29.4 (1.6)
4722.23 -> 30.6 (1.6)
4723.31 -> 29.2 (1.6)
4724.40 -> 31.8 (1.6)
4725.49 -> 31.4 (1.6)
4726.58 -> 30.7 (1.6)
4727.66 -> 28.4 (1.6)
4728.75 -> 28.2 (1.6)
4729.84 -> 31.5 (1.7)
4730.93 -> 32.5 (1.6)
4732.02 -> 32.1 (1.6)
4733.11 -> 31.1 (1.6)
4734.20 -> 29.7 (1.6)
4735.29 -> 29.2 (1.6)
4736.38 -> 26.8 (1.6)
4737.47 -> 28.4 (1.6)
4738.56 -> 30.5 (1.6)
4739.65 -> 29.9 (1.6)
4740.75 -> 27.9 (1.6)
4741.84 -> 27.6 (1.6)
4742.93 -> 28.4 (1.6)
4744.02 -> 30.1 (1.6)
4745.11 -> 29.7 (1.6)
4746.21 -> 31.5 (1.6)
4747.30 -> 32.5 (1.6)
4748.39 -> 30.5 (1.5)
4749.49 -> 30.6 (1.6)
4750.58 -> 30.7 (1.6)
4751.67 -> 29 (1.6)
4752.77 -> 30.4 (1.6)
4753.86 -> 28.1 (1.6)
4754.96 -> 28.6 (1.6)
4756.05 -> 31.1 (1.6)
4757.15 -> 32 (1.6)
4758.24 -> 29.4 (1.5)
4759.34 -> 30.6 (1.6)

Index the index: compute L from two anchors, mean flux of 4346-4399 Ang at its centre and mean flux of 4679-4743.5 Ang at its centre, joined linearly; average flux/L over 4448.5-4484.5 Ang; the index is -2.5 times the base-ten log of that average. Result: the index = -0.05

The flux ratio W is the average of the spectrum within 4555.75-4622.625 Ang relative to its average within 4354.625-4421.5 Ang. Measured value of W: 1.17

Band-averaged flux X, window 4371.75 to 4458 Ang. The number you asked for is 25.8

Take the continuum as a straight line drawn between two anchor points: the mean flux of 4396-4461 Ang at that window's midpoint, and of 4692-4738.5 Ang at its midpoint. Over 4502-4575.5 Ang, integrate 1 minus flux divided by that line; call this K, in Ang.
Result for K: -2.95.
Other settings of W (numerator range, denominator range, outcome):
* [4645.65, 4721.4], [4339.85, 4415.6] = 1.19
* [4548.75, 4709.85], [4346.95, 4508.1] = 1.10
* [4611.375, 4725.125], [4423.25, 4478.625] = 1.09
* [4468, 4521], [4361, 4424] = 1.17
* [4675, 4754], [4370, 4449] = 1.16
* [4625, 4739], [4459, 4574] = 1.03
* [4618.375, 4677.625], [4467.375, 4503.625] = 1.02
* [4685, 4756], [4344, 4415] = 1.19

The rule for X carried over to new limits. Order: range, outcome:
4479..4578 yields 29.1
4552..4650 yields 29.3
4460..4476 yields 27.5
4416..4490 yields 27.6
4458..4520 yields 29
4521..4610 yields 28.7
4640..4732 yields 29.7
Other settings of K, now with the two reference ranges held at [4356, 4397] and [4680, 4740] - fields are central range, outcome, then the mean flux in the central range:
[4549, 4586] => -2.1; 29.2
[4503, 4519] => -2.0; 30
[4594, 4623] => -1.0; 29.3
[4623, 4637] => -0.7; 30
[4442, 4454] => -1.1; 27.9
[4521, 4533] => -0.5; 28.1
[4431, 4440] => -0.7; 27.4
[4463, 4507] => -4.8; 29.1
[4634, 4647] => -0.5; 30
